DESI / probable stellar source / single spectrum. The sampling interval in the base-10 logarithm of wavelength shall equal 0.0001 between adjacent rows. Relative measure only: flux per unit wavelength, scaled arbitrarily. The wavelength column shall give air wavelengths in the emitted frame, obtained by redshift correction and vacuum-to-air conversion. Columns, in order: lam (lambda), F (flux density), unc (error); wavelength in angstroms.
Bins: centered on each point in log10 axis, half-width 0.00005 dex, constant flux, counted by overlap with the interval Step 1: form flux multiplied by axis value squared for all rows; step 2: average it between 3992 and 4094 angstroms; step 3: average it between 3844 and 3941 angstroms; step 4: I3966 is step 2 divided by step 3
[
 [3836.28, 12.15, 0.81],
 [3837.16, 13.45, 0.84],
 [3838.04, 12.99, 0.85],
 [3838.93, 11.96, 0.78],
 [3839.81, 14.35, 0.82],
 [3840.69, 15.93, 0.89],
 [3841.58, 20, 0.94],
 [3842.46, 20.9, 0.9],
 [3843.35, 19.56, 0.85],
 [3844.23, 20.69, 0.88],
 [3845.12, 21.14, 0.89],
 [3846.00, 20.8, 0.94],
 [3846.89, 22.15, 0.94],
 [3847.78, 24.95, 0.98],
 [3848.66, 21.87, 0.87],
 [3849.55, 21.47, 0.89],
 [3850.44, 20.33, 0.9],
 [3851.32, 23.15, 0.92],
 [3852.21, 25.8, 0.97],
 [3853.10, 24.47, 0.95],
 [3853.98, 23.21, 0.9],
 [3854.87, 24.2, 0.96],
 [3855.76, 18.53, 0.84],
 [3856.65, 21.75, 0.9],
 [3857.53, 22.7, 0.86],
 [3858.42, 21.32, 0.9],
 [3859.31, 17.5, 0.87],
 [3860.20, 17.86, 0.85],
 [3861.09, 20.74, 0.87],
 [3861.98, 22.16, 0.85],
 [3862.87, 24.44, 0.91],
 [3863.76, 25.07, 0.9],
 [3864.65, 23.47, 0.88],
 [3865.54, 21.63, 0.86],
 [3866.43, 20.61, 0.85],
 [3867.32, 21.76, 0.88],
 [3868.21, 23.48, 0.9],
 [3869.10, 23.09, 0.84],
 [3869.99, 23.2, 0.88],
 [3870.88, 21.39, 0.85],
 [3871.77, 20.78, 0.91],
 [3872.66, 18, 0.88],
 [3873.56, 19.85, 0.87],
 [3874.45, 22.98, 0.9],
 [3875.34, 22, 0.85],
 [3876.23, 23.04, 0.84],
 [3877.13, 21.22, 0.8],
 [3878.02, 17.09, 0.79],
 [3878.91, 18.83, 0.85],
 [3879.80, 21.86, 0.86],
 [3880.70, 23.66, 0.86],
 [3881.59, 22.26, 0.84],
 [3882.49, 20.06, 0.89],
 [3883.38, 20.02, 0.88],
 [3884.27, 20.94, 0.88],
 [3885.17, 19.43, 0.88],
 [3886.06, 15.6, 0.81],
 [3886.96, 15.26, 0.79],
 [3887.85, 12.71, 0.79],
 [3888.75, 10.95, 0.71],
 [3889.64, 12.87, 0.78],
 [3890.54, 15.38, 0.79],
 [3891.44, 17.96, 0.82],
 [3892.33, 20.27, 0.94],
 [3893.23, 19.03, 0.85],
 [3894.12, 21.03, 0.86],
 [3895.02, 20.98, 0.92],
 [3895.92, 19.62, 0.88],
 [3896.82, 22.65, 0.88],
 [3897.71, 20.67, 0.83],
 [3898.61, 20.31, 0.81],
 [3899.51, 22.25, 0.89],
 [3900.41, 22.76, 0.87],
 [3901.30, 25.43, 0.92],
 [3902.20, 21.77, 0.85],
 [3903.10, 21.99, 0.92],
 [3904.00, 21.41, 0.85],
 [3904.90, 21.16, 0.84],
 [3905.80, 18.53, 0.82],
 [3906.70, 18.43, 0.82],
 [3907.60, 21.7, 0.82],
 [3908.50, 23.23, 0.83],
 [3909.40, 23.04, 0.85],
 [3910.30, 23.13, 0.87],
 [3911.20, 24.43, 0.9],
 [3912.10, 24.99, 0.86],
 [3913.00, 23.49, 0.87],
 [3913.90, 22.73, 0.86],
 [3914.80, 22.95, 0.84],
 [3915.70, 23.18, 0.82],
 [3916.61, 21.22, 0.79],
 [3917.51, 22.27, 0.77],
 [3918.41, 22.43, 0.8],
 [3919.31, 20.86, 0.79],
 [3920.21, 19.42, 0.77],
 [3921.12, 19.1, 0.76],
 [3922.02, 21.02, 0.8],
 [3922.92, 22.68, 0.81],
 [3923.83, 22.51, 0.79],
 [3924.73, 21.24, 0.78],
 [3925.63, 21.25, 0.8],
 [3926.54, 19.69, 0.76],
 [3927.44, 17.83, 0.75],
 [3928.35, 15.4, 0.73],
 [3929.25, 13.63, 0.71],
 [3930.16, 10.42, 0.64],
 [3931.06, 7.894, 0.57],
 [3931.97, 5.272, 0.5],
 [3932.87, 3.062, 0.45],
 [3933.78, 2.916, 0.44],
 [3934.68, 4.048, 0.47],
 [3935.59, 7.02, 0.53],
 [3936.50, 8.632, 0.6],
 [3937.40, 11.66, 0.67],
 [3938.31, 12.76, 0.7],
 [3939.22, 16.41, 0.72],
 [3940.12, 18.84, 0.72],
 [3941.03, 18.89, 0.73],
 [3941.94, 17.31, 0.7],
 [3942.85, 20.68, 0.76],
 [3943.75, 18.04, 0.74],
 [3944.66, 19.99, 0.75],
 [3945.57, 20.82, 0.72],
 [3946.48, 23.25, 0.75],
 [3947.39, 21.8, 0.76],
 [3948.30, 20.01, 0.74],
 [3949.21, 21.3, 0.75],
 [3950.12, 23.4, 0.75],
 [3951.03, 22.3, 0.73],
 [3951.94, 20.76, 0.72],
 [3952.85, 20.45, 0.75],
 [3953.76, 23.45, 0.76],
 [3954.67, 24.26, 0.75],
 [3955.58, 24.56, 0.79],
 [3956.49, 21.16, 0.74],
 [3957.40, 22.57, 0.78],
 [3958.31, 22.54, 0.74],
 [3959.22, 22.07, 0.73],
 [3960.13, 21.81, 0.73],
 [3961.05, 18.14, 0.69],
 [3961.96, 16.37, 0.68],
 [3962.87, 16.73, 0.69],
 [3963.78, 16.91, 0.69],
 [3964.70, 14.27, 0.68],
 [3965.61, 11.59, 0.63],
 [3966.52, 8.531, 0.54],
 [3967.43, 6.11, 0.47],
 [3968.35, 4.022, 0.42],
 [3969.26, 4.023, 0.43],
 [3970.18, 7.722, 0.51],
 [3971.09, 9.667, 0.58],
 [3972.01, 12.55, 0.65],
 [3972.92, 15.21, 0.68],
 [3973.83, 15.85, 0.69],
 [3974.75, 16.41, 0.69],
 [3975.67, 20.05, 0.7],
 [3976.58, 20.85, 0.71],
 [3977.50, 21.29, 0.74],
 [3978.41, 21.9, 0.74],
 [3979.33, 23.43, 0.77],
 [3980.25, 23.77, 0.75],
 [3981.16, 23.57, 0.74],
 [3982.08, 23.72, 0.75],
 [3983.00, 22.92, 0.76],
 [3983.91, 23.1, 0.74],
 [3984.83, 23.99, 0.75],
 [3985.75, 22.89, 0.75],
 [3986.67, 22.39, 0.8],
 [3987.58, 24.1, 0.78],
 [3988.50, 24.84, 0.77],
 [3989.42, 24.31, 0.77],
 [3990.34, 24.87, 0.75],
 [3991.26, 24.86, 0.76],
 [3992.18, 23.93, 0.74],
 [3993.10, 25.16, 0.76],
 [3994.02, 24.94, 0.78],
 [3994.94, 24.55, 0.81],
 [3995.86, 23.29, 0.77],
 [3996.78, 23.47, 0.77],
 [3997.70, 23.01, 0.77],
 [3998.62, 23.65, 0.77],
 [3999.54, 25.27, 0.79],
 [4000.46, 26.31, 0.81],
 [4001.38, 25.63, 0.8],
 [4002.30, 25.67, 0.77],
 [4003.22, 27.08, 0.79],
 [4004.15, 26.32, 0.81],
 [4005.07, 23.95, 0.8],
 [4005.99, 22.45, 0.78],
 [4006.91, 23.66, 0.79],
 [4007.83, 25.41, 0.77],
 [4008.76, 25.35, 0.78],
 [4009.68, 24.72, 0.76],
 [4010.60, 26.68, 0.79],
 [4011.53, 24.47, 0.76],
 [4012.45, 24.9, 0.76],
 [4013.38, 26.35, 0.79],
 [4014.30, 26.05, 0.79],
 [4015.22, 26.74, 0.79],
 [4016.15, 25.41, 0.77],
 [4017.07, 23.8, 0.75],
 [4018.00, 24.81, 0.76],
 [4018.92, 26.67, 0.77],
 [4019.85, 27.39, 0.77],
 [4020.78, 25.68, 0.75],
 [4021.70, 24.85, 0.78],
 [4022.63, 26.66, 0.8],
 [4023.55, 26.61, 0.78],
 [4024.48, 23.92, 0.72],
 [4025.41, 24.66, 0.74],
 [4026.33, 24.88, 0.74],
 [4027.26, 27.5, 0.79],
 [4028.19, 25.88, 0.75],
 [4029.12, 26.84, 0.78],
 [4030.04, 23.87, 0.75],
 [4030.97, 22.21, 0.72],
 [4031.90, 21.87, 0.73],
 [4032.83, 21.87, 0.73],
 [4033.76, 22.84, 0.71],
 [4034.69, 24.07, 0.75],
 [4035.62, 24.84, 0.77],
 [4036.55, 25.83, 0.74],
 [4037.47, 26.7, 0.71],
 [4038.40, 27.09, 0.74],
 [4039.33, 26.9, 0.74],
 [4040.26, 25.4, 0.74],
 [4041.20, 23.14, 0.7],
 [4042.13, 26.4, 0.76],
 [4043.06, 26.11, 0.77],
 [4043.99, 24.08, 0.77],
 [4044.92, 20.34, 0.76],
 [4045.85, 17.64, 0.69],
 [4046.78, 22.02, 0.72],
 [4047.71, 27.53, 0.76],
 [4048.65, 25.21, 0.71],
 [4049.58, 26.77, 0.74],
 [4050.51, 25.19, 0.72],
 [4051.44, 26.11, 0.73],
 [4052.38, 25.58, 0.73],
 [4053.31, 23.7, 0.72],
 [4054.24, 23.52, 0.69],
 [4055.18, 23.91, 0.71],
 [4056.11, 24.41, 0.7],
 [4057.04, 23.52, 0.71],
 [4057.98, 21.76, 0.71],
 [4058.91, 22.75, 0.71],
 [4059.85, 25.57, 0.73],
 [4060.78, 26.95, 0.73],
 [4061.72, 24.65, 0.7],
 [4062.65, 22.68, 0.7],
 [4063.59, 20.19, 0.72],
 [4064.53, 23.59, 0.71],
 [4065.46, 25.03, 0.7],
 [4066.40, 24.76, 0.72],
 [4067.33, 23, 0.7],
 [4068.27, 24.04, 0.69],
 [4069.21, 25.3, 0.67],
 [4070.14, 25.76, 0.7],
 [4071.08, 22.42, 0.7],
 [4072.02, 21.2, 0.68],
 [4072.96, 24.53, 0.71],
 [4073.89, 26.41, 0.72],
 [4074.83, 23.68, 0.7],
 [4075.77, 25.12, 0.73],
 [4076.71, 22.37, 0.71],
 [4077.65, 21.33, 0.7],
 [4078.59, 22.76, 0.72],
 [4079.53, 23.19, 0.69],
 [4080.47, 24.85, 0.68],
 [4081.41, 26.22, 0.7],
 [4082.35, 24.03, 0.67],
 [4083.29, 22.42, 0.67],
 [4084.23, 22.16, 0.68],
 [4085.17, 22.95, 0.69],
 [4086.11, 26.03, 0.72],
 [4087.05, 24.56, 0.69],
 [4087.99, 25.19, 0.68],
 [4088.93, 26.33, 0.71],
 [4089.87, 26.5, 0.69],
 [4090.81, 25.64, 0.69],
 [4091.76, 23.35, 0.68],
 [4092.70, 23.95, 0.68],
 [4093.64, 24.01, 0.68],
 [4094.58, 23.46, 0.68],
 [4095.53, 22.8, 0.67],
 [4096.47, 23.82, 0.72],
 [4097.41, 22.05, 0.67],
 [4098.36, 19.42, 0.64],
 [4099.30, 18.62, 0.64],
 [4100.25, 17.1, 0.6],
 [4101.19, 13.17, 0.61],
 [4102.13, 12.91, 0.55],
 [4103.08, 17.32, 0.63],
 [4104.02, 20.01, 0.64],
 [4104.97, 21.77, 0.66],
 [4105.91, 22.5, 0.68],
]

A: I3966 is 1.35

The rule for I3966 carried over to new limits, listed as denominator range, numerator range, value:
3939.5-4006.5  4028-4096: 1.23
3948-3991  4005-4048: 1.34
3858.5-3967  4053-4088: 1.34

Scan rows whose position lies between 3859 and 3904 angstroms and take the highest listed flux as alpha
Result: 25.43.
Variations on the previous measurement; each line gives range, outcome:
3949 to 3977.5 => 24.56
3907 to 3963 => 24.99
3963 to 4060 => 27.53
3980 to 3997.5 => 25.16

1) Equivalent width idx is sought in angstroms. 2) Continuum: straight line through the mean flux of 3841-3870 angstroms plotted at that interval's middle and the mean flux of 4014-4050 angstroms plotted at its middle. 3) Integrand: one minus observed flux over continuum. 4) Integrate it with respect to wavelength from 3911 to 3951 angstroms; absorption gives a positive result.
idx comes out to 9.5 angstroms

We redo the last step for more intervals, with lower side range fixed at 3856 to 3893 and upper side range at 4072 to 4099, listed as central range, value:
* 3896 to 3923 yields -1.58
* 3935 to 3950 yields 2.78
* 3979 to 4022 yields -4.56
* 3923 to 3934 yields 3.70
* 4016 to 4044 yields -2.82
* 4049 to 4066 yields -0.66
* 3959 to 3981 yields 6.43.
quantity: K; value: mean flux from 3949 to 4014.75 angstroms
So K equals 21.2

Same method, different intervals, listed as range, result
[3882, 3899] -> 18.2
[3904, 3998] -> 19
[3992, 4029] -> 25.2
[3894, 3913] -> 21.9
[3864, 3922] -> 20.8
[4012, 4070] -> 24.7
